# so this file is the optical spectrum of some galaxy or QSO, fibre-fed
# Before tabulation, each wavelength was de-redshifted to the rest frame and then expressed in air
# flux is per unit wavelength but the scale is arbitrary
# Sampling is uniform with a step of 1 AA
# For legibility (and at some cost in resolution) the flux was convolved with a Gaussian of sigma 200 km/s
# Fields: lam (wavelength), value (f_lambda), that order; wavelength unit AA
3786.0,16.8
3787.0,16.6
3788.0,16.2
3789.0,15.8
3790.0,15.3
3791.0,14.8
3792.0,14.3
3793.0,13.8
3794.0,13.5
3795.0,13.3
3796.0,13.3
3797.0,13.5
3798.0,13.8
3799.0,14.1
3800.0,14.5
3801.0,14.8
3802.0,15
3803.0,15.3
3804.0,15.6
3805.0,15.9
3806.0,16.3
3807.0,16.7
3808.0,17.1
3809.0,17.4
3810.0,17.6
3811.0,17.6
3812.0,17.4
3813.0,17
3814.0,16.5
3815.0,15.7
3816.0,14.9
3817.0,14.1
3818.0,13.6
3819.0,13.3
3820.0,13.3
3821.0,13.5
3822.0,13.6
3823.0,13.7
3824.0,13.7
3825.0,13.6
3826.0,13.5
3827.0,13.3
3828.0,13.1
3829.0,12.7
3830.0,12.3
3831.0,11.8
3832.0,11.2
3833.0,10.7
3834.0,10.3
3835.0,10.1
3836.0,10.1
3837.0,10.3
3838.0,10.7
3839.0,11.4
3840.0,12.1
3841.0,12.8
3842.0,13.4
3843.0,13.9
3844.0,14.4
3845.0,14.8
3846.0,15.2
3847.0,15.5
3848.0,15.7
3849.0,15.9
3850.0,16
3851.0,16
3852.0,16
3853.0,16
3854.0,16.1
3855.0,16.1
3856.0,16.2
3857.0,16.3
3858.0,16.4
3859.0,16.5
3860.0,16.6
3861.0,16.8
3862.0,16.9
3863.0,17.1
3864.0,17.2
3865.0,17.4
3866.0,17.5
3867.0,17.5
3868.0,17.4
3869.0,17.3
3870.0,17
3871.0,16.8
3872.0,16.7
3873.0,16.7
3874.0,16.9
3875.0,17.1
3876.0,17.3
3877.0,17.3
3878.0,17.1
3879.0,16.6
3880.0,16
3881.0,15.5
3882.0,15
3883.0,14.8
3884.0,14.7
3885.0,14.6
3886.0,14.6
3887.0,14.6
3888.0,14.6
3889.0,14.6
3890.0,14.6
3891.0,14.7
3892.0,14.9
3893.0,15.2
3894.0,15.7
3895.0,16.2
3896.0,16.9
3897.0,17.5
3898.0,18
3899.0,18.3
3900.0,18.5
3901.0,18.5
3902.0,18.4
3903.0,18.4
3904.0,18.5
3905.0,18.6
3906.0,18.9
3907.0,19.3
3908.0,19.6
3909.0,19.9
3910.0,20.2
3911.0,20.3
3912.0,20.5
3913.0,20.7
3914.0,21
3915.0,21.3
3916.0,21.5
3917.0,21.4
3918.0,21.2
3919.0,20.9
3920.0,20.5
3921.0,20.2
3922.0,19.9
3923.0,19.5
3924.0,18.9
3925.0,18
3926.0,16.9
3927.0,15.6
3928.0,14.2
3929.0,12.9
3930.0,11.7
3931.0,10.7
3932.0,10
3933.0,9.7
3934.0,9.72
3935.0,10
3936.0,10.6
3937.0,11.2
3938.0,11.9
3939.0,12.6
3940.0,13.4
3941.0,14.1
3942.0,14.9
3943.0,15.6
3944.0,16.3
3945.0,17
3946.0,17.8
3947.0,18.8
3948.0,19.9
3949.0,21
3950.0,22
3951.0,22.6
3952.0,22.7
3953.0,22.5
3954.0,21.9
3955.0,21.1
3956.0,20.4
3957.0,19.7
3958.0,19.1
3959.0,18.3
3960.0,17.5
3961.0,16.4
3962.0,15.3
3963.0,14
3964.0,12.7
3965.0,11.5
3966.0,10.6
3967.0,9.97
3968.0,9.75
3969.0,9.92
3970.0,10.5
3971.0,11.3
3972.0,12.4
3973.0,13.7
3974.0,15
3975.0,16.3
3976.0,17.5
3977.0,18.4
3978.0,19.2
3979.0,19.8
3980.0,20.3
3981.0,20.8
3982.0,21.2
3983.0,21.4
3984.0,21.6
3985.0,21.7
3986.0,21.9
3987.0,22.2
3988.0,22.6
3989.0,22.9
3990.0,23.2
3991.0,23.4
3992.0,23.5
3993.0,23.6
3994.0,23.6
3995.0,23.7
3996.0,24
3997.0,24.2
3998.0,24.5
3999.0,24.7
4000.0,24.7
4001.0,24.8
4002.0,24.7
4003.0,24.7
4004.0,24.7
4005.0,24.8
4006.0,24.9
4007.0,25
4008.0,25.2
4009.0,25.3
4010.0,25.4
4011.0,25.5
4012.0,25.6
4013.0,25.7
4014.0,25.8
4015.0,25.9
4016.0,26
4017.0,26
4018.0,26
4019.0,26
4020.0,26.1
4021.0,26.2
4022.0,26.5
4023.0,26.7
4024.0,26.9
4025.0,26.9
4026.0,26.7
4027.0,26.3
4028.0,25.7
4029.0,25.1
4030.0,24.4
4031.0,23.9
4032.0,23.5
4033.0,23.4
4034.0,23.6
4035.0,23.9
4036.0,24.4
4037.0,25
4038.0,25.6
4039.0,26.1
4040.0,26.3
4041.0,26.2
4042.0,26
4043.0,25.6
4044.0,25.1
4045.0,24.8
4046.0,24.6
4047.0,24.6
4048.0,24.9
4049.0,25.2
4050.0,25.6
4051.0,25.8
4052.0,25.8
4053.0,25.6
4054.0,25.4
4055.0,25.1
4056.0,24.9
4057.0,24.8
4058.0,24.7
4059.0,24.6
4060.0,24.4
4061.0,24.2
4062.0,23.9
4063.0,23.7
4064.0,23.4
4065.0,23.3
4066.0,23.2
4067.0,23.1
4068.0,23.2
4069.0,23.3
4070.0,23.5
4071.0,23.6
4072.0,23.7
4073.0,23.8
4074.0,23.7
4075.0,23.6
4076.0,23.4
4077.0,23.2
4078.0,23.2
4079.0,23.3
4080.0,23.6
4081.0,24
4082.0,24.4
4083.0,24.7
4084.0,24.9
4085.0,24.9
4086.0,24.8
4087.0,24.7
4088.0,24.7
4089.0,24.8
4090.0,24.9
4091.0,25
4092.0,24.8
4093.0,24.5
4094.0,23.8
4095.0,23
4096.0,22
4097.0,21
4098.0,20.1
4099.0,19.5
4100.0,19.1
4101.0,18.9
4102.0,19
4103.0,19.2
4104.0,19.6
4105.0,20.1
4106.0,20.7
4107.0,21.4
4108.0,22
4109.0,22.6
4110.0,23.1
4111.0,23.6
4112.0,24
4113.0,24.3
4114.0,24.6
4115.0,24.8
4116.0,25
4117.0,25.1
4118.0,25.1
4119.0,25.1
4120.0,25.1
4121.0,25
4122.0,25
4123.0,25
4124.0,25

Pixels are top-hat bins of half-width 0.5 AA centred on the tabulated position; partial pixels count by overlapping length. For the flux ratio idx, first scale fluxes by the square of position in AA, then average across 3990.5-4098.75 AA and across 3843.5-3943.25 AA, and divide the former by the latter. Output 1.61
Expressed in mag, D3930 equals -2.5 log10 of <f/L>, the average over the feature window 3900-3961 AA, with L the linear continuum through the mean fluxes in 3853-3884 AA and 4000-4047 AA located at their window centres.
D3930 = 0.14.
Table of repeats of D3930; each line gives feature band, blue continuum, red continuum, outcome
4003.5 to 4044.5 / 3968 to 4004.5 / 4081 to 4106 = -0.198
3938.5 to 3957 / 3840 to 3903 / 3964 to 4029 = 0.061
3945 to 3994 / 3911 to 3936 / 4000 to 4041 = 0.140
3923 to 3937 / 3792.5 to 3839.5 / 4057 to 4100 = 0.346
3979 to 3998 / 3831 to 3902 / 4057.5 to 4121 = -0.143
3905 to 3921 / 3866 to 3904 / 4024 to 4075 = -0.146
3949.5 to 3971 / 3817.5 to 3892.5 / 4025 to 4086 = 0.201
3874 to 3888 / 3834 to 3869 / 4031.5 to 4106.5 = 0.029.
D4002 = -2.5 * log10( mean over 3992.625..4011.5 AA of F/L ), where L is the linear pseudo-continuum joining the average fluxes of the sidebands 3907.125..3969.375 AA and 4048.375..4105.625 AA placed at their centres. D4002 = -0.23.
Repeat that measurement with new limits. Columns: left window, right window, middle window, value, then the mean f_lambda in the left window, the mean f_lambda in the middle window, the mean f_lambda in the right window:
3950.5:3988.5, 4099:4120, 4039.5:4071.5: -0.202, 17.5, 24.6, 22.4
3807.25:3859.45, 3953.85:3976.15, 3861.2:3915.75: -0.189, 14.2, 17.3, 14.8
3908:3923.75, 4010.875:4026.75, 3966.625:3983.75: 0.443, 20.5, 15.9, 26.2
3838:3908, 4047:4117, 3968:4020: -0.077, 16.2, 22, 23.5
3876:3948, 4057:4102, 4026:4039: -0.152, 16.5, 24.7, 23.4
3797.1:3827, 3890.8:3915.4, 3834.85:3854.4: 0.176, 15.1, 13.9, 18.4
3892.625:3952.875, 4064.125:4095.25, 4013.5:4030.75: -0.207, 17.3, 26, 24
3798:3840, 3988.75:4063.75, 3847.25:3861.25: -0.022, 14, 16.2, 25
